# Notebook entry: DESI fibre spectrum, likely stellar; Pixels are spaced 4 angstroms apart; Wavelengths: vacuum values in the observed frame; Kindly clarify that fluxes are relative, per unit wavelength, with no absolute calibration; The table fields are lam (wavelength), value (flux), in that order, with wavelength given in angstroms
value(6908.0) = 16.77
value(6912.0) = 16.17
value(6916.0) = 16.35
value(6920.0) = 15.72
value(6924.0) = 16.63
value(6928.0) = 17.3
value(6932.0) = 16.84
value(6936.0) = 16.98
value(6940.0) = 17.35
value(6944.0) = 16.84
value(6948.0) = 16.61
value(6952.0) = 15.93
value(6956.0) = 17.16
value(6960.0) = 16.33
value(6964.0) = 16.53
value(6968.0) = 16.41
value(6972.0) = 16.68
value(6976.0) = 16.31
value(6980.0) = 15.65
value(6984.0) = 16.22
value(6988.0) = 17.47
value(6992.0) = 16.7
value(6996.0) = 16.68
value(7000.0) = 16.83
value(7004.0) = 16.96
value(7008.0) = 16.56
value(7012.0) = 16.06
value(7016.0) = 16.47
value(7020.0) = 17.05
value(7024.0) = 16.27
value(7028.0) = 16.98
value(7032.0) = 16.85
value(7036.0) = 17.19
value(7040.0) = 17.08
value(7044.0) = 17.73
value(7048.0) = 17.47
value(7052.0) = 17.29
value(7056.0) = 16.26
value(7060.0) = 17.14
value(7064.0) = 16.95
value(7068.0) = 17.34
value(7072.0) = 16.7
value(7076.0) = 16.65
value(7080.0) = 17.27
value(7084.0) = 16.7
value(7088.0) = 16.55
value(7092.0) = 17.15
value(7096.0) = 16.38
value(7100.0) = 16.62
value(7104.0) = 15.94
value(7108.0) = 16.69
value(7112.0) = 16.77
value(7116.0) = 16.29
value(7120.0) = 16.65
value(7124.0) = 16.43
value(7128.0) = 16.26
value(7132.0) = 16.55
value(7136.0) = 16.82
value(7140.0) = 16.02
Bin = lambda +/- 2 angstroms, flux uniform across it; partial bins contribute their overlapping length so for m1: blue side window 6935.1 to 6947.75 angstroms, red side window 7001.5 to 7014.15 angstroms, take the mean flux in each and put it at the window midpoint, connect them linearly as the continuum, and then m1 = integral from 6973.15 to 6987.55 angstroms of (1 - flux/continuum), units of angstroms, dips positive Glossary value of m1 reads 0.4 angstroms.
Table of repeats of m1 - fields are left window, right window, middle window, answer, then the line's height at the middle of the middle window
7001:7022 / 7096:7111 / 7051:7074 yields -0.6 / 16.5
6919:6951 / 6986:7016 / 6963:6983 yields 0.5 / 16.8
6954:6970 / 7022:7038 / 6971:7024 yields 0.5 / 16.7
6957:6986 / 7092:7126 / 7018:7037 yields -0.5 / 16.4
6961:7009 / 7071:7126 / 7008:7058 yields -0.8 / 16.6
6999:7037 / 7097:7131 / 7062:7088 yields -0.5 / 16.6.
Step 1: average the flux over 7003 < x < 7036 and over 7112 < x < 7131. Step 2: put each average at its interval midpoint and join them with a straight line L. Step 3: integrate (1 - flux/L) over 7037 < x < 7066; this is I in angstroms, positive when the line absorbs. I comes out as -0.9 angstroms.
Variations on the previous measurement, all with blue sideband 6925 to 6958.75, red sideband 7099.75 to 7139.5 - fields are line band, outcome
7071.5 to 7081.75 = -0.2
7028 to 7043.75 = -0.4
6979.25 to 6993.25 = 0.2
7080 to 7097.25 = -0.2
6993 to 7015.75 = 0.2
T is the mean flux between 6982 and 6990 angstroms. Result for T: 16.8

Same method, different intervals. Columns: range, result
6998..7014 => 16.6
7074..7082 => 17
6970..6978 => 16.5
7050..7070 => 17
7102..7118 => 16.4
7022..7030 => 16.6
